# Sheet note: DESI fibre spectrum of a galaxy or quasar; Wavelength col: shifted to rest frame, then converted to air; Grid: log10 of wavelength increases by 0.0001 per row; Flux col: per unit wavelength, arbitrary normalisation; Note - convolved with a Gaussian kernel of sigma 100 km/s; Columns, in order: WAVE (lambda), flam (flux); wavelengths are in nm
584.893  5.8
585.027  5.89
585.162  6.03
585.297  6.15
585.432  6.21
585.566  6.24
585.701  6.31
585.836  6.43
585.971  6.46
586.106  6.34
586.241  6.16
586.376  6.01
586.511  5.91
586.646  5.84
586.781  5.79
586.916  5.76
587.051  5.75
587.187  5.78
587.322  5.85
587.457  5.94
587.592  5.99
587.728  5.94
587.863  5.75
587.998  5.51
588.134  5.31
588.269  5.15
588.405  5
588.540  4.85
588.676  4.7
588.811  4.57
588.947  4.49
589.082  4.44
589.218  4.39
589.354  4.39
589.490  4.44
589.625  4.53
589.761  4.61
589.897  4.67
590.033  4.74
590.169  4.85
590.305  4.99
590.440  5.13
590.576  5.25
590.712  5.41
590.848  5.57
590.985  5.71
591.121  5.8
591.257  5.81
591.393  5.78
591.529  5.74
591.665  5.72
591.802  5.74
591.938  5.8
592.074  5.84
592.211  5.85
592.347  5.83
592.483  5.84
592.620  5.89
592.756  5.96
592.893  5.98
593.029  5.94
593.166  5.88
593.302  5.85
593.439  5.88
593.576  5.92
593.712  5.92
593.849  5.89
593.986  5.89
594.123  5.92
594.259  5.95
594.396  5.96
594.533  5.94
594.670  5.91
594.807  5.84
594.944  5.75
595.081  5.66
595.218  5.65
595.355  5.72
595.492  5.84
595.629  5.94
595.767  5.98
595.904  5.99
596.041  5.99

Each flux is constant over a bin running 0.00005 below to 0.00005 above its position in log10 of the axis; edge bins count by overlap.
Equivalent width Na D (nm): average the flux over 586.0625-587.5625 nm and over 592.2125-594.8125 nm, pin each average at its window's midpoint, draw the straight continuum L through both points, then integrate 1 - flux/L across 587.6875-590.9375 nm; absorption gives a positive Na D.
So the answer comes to 0.534 nm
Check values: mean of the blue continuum 5.92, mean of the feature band 4.94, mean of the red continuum 5.91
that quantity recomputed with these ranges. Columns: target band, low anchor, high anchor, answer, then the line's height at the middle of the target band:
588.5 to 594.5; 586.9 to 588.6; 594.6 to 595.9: 0.29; 5.7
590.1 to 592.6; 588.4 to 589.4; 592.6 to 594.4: -0.14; 5.29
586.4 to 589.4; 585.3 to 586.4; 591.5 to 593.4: 0.39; 6.14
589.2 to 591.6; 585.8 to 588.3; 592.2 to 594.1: 0.32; 5.89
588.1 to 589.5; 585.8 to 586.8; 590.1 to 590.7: 0.20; 5.5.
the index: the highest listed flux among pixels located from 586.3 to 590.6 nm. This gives 6.01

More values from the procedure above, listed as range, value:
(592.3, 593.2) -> 5.98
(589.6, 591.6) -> 5.81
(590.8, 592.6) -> 5.85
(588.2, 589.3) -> 5.15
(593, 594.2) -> 5.94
